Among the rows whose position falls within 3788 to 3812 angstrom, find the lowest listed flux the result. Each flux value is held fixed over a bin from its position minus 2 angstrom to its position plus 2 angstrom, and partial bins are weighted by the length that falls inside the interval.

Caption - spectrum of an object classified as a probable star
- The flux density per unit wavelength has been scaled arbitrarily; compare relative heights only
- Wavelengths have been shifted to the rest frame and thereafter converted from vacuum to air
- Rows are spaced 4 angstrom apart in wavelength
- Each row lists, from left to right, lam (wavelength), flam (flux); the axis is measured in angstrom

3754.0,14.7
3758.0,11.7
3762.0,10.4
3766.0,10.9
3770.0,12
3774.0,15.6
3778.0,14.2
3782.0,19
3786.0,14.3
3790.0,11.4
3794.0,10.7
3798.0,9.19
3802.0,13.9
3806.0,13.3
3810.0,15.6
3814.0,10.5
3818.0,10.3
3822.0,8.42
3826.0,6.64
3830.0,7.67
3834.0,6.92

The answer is 9.19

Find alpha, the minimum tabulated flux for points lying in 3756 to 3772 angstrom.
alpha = 10.4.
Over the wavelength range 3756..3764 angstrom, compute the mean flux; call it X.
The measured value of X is 11.1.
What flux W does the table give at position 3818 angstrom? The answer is 10.3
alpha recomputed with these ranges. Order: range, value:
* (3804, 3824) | 8.42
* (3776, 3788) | 14.2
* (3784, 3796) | 10.7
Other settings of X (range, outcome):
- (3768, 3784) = 15.2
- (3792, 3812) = 12.5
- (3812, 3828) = 8.96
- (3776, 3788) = 15.8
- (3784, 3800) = 11.4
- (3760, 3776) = 12.2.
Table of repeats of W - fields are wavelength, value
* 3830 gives 7.67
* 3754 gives 14.7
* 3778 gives 14.2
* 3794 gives 10.7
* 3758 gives 11.7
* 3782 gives 19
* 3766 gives 10.9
